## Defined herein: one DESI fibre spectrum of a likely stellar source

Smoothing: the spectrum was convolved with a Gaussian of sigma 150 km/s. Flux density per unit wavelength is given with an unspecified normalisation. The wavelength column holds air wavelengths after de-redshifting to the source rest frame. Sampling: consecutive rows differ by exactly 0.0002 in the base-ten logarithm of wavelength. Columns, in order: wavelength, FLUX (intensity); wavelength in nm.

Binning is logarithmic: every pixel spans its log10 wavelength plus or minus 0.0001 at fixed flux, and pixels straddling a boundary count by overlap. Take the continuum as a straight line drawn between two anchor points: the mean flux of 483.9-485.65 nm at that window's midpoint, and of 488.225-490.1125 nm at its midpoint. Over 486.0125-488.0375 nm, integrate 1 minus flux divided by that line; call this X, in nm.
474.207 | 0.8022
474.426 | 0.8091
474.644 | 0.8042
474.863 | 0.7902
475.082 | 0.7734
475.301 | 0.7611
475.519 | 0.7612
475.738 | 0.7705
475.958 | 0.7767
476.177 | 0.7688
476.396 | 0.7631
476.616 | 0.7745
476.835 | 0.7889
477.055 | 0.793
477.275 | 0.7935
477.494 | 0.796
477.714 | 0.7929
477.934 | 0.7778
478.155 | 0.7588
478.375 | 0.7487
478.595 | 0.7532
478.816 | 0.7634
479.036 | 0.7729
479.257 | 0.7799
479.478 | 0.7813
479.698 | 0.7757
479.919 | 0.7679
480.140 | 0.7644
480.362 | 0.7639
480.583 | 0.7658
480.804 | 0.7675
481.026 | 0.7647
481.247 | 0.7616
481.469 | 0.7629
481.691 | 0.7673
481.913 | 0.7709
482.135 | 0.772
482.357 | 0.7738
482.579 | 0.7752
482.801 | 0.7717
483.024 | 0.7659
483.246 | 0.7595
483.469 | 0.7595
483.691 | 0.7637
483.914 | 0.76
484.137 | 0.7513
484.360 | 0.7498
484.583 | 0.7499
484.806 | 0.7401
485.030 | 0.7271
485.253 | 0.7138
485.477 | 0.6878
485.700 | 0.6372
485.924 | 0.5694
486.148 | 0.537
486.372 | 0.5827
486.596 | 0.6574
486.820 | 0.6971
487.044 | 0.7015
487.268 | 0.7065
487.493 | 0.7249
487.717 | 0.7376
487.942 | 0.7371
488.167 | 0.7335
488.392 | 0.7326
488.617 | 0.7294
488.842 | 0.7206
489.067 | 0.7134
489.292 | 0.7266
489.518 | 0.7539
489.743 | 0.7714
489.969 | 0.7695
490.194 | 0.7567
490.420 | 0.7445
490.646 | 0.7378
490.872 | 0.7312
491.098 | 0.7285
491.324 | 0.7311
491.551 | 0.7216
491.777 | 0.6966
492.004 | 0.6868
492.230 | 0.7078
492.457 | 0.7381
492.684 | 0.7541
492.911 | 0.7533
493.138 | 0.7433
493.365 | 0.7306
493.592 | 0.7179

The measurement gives 0.17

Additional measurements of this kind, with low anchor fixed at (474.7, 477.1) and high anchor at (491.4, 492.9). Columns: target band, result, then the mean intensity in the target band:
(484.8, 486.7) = 0.247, 0.645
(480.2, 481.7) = -0.014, 0.764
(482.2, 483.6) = -0.031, 0.768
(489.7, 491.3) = -0.046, 0.747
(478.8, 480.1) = -0.019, 0.774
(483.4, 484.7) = -0.014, 0.756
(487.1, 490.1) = -0.011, 0.735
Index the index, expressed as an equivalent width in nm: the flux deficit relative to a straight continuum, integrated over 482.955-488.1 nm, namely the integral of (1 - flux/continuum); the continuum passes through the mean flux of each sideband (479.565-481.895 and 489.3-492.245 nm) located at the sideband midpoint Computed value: 0.32 nm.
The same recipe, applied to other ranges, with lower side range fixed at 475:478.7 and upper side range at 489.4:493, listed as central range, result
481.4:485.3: -0.007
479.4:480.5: -0.007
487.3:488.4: 0.020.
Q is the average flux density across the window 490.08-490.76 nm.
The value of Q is 0.747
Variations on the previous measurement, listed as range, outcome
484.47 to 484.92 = 0.744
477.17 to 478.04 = 0.791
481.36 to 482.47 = 0.769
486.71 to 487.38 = 0.702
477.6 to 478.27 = 0.776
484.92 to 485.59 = 0.71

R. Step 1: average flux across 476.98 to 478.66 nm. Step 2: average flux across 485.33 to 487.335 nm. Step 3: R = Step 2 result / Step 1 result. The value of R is 0.83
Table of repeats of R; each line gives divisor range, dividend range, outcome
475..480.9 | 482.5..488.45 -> 0.92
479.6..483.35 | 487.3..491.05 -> 0.96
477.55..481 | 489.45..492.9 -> 0.96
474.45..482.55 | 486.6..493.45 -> 0.94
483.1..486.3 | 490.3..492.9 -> 1.03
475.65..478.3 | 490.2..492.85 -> 0.93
